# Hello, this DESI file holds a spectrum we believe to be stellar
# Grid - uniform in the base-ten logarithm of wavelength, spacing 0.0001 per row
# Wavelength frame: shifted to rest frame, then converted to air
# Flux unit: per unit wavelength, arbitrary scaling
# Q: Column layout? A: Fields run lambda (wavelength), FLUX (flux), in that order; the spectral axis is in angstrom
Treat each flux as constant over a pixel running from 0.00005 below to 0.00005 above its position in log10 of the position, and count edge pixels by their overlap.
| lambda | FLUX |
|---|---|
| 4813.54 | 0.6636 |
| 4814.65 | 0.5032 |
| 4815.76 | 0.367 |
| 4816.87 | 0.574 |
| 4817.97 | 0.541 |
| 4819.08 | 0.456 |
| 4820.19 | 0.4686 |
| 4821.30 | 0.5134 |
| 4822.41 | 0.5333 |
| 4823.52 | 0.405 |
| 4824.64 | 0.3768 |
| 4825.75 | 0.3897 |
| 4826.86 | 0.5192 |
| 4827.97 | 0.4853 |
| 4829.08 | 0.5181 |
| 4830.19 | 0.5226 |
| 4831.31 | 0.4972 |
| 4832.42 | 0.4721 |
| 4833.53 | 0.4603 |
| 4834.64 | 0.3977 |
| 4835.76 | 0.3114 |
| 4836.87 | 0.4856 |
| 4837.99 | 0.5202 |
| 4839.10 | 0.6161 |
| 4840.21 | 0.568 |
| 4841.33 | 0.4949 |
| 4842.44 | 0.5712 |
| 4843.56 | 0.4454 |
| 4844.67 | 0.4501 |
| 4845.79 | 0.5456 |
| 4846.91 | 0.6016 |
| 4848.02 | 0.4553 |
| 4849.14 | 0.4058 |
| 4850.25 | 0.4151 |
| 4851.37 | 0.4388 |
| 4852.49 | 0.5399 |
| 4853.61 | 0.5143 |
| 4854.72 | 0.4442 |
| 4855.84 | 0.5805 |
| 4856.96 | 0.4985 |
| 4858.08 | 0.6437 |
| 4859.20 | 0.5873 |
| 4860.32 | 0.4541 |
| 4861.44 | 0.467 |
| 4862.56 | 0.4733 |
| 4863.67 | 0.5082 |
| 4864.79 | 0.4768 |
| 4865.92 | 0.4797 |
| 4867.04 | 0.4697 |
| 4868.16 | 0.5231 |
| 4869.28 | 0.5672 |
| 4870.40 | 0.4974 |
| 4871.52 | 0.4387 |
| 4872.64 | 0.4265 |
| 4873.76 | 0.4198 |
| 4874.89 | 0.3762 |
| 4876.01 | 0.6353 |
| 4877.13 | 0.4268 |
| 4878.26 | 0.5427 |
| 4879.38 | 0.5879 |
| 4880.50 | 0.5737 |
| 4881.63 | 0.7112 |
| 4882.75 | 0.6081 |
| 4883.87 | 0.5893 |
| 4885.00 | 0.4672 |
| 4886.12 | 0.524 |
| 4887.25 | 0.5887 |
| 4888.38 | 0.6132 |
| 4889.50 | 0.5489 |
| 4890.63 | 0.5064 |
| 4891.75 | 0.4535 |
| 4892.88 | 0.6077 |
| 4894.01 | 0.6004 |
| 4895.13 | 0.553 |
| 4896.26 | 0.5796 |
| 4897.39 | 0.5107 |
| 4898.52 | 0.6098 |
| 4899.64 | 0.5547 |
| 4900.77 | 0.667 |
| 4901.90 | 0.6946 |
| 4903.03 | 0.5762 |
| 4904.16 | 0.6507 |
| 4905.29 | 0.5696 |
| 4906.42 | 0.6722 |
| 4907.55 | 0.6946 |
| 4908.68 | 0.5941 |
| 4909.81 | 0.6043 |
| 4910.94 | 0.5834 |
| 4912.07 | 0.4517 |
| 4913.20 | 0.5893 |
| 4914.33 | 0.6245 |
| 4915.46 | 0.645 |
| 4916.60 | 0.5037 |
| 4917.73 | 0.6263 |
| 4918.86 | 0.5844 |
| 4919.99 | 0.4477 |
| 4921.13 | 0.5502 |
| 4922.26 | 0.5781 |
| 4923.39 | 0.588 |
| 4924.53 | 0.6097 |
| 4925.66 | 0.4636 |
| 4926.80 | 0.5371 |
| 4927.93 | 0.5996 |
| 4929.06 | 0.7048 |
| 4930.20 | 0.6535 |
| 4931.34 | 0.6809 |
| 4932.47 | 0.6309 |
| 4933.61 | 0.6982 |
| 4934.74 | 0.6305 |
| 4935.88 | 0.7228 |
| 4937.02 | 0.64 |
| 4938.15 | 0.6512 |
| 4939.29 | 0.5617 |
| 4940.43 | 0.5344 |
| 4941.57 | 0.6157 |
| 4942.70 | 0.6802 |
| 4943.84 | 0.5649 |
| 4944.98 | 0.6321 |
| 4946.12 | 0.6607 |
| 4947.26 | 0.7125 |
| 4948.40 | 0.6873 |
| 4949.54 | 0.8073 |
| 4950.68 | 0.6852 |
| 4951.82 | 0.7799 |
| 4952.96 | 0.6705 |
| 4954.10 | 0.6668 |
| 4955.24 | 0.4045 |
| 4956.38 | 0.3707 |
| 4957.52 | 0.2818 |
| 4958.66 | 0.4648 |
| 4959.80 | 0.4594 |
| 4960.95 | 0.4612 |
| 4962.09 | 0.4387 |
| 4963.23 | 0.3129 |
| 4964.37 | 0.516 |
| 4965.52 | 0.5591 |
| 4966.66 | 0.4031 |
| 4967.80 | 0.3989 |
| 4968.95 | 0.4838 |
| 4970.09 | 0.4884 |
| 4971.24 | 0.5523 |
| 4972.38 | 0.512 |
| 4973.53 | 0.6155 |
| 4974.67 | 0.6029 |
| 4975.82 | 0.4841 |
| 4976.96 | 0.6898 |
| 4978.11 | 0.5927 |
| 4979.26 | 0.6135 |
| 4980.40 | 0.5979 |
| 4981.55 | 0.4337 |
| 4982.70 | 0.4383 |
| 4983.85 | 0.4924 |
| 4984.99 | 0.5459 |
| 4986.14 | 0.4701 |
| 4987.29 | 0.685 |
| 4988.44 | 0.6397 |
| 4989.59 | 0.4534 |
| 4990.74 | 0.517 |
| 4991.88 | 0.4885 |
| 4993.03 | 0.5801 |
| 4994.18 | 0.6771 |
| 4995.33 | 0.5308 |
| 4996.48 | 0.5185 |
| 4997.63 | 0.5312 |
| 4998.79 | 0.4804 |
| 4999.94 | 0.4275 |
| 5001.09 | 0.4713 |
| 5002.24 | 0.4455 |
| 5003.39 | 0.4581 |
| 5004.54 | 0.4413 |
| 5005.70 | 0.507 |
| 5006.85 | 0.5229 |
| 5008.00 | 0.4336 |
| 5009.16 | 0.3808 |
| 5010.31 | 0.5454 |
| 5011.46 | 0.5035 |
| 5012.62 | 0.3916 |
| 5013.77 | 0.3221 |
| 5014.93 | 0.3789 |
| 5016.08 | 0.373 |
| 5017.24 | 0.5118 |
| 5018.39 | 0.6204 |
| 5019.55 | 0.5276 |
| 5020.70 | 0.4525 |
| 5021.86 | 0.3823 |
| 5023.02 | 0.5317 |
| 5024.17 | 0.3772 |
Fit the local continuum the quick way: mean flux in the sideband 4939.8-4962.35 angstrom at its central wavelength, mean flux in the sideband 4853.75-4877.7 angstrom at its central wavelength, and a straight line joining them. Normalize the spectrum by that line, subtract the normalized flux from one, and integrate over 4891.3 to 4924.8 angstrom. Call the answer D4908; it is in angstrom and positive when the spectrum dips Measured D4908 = -3.0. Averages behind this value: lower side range 0.495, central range 0.586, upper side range 0.581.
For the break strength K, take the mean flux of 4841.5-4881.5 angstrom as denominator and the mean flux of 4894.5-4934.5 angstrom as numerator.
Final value 1.19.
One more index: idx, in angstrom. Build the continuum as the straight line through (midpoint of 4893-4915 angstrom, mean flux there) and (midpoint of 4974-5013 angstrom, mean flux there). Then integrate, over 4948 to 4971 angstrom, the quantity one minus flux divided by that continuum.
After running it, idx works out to 1.4 angstrom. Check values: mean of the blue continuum 0.599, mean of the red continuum 0.518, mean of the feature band 0.516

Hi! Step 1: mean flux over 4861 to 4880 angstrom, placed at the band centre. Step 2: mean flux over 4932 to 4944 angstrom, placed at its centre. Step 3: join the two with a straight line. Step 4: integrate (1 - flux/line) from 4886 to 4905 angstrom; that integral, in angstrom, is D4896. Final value -1.3 angstrom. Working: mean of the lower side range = 0.49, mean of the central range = 0.58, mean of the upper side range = 0.632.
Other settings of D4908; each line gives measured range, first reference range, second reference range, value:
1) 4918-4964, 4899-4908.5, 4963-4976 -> -2.3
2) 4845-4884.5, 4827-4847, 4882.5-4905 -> 1.7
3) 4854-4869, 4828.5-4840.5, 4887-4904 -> 0.5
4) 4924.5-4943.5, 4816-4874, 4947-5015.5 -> -4.4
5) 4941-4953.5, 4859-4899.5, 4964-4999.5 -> -3.5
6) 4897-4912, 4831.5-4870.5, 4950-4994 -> -3.0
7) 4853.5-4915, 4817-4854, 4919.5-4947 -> -0.2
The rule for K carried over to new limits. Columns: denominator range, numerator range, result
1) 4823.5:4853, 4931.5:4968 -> 1.20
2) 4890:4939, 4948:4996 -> 0.90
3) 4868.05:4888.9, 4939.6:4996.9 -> 1.03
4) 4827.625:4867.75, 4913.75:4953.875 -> 1.27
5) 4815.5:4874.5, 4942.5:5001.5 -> 1.11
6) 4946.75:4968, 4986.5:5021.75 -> 0.92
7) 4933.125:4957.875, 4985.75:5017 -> 0.78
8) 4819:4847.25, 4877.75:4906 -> 1.20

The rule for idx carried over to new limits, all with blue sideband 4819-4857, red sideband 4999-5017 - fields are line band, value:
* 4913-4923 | -2.32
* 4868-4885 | -1.88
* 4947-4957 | -4.01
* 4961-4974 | -0.75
